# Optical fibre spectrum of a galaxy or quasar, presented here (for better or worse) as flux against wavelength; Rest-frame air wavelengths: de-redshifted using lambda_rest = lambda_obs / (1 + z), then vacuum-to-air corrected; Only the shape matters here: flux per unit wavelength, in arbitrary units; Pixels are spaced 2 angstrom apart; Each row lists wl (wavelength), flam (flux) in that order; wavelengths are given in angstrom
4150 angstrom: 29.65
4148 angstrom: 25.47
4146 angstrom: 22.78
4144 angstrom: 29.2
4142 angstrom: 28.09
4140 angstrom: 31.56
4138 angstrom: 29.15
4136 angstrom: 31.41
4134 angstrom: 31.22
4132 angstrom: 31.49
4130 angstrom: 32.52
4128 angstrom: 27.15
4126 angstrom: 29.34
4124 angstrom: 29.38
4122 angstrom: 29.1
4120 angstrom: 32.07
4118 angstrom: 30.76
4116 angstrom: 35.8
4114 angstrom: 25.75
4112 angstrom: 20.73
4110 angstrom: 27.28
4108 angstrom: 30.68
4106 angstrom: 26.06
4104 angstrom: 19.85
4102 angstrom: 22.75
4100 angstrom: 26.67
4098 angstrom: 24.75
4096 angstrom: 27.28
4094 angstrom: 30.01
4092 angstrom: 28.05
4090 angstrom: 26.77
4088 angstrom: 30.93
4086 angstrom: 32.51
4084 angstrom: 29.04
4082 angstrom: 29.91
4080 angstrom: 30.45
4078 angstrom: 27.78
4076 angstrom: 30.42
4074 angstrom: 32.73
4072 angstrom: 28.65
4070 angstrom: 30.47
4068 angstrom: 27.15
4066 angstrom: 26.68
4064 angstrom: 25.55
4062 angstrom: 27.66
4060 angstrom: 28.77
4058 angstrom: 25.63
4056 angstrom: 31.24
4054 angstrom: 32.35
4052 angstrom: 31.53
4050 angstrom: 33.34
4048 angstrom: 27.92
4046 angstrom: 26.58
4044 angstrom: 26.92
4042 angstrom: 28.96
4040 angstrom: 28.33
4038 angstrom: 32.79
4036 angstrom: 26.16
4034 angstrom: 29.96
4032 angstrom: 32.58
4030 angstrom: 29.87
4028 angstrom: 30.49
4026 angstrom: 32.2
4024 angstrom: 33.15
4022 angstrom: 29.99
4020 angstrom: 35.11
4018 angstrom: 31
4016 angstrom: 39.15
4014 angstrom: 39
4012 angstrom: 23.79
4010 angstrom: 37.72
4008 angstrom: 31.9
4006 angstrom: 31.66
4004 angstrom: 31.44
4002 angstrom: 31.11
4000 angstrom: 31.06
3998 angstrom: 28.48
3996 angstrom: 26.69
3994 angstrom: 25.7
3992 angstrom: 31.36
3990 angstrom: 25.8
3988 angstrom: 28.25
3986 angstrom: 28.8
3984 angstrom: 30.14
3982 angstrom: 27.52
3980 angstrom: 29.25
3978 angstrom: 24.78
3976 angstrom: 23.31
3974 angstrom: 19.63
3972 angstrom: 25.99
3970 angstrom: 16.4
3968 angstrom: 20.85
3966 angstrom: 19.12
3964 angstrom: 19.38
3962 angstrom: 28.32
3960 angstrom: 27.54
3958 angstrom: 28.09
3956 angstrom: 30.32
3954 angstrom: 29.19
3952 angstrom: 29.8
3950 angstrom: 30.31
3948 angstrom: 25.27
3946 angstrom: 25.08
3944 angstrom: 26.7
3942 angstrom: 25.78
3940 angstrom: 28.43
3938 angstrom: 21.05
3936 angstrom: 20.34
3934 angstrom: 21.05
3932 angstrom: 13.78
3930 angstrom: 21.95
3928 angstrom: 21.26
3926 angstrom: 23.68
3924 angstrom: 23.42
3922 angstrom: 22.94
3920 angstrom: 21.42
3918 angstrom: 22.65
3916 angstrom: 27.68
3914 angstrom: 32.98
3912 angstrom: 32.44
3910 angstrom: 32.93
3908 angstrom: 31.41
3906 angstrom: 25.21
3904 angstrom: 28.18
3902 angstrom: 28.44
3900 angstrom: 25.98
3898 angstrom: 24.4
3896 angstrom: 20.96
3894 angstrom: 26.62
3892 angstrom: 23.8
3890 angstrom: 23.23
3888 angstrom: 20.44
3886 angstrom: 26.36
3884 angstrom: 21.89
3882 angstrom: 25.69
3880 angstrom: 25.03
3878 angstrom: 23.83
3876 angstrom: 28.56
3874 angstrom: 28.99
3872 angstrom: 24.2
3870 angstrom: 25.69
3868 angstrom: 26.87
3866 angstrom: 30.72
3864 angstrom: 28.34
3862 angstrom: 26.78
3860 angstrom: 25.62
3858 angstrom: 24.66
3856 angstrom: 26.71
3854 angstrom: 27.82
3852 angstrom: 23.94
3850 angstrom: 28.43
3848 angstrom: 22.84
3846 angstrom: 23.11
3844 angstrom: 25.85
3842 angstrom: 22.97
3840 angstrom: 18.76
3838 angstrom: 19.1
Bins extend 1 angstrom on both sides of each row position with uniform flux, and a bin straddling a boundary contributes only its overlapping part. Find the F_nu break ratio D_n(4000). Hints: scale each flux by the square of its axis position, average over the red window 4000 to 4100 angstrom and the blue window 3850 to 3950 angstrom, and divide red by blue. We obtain 1.28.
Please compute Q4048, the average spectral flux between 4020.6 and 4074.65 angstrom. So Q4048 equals 29.6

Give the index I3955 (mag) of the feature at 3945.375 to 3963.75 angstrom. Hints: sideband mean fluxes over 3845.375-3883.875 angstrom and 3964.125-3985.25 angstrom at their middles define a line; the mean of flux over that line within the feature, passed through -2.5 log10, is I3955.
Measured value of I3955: -0.16 mag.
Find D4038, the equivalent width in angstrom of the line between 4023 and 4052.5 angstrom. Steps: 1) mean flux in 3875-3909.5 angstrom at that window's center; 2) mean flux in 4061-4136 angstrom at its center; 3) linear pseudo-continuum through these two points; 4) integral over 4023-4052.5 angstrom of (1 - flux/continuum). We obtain -2.6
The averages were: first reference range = 25.4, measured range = 30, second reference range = 28.6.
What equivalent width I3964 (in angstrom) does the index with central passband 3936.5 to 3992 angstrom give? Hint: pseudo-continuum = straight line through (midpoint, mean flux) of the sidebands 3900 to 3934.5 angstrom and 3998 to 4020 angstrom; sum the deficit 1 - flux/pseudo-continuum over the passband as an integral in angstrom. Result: 6.3 angstrom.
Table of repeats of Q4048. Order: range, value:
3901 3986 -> 25.4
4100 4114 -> 24.8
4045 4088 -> 29.4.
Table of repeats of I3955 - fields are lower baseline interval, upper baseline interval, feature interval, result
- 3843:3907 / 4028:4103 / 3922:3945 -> 0.182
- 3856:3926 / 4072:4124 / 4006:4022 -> -0.219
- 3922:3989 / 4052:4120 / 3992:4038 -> -0.188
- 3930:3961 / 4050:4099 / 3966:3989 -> 0.068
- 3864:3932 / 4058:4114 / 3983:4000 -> -0.066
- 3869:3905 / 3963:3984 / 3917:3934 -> 0.134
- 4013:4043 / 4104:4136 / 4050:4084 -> 0.051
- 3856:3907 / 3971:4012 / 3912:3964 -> 0.078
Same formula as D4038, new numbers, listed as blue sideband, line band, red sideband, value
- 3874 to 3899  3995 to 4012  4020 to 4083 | -1.6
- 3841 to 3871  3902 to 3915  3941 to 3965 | -1.8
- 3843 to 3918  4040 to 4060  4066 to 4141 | -0.8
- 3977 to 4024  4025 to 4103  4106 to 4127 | 1.6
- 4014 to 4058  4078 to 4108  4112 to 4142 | 2.8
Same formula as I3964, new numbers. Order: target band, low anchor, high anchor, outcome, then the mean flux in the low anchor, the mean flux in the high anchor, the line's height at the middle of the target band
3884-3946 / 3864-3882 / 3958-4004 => 3.95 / 26.8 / 26.1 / 26.5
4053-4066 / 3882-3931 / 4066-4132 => -0.23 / 25.4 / 28.5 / 27.9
